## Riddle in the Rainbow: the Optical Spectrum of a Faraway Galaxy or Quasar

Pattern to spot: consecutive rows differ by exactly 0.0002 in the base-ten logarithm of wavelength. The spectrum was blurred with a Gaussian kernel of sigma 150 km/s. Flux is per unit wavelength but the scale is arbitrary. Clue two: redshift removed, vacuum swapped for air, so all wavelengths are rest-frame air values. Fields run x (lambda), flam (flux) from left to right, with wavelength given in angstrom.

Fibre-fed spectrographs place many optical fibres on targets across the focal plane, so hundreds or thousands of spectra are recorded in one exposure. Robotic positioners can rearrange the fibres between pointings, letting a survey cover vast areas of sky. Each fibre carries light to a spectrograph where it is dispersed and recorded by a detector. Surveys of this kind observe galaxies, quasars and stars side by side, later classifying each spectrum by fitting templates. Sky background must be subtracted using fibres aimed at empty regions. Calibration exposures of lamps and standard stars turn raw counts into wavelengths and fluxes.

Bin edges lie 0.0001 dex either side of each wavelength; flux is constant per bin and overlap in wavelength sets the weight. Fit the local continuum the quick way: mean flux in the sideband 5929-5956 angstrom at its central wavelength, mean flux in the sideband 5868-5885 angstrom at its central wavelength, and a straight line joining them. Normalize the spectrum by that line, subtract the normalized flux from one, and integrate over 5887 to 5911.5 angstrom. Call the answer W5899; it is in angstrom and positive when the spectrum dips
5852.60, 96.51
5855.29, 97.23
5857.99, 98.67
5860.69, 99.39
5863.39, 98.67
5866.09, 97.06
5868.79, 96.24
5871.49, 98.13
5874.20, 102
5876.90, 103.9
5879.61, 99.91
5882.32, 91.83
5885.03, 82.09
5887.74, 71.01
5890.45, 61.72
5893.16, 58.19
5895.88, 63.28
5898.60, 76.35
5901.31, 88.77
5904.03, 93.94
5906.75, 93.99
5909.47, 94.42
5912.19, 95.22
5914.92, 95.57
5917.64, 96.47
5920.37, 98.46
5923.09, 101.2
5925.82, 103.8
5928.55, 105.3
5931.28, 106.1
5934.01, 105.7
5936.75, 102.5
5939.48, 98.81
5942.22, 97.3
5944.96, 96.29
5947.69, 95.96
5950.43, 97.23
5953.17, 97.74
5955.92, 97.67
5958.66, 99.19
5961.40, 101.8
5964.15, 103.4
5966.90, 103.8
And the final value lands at 4.90 angstrom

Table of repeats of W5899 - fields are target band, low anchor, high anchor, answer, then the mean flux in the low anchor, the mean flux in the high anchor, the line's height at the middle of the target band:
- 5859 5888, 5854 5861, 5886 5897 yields -4.8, 98.2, 64.2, 82.2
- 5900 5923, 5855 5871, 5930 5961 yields 0.9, 97.9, 99.6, 98.9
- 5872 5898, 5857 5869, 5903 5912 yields 3.9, 98.2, 94.3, 96.2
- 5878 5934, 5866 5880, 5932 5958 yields 5.6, 99.8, 99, 99.4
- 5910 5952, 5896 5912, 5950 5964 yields -2.7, 87.9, 99.2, 93.7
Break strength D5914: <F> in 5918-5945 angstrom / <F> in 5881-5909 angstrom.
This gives 1.3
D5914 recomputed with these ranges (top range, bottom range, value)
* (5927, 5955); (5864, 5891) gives 1.10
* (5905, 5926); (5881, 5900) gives 1.35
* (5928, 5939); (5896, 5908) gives 1.22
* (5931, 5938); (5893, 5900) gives 1.55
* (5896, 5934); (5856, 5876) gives 0.97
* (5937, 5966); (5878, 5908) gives 1.23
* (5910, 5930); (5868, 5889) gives 1.07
